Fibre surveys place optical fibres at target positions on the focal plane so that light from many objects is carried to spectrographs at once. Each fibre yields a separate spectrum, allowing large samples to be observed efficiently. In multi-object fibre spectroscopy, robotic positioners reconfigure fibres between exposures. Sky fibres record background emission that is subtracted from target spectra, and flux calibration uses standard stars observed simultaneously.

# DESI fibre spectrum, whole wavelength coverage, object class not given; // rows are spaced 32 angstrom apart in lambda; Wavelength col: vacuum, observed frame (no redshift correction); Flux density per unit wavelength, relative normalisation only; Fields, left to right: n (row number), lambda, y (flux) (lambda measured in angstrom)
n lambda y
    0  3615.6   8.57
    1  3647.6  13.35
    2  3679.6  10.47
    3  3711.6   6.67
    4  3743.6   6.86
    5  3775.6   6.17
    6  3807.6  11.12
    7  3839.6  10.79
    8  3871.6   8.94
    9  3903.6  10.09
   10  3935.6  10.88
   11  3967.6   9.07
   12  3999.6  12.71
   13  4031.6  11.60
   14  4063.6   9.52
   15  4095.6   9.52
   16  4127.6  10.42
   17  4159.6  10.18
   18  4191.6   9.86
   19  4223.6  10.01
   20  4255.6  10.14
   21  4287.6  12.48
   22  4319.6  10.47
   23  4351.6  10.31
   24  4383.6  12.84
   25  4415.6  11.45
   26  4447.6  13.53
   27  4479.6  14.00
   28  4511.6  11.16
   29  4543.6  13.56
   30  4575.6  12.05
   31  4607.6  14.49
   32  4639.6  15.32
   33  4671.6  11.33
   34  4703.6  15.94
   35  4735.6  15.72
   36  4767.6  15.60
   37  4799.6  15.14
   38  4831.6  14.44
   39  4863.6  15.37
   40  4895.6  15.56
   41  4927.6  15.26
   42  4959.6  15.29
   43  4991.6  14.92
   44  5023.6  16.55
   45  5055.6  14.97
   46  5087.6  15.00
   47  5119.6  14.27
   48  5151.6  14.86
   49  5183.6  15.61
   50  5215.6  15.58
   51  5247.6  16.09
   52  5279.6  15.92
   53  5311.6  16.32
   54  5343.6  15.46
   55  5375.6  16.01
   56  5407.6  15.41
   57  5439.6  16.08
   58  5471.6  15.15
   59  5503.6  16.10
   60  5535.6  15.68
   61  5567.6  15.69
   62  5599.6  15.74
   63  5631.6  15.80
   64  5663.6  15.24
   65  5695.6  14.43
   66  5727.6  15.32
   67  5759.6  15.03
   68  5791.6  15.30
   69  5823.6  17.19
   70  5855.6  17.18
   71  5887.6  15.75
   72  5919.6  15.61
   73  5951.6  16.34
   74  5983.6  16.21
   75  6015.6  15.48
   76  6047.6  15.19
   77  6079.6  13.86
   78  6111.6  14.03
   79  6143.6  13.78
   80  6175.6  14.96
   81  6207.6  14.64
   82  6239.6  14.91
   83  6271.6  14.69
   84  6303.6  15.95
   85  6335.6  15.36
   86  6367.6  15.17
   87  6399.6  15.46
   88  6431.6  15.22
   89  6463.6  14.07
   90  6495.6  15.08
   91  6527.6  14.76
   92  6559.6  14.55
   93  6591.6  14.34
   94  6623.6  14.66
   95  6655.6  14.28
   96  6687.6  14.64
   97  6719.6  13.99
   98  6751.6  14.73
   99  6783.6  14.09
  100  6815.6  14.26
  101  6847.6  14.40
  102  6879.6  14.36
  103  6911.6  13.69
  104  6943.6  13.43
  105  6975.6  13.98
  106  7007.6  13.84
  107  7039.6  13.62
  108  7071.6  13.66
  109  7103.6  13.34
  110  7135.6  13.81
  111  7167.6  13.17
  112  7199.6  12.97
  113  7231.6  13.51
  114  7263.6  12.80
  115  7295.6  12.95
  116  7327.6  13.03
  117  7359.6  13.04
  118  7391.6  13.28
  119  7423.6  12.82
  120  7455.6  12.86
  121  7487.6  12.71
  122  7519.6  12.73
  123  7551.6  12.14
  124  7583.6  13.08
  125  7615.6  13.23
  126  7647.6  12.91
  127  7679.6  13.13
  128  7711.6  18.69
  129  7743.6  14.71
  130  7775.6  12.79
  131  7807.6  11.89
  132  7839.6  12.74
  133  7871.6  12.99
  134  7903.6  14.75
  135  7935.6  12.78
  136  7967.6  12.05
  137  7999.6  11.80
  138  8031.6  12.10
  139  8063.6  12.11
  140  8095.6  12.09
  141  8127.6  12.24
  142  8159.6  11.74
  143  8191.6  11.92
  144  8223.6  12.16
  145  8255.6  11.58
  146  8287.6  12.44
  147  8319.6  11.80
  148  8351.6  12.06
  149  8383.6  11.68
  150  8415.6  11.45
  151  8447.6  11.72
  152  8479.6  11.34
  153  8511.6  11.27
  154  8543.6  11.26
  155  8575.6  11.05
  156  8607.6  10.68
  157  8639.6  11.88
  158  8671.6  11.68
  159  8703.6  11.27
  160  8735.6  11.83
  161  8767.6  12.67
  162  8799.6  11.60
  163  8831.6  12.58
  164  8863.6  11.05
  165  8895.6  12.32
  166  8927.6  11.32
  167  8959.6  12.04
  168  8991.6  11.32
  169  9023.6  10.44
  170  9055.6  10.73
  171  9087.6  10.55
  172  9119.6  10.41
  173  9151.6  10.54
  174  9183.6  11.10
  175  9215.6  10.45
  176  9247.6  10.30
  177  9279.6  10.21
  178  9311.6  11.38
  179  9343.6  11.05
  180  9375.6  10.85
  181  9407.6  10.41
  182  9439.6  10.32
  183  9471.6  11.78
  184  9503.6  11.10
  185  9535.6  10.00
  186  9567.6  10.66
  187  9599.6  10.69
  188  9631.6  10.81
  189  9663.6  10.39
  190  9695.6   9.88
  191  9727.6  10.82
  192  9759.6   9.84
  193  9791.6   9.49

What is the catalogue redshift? 0.18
